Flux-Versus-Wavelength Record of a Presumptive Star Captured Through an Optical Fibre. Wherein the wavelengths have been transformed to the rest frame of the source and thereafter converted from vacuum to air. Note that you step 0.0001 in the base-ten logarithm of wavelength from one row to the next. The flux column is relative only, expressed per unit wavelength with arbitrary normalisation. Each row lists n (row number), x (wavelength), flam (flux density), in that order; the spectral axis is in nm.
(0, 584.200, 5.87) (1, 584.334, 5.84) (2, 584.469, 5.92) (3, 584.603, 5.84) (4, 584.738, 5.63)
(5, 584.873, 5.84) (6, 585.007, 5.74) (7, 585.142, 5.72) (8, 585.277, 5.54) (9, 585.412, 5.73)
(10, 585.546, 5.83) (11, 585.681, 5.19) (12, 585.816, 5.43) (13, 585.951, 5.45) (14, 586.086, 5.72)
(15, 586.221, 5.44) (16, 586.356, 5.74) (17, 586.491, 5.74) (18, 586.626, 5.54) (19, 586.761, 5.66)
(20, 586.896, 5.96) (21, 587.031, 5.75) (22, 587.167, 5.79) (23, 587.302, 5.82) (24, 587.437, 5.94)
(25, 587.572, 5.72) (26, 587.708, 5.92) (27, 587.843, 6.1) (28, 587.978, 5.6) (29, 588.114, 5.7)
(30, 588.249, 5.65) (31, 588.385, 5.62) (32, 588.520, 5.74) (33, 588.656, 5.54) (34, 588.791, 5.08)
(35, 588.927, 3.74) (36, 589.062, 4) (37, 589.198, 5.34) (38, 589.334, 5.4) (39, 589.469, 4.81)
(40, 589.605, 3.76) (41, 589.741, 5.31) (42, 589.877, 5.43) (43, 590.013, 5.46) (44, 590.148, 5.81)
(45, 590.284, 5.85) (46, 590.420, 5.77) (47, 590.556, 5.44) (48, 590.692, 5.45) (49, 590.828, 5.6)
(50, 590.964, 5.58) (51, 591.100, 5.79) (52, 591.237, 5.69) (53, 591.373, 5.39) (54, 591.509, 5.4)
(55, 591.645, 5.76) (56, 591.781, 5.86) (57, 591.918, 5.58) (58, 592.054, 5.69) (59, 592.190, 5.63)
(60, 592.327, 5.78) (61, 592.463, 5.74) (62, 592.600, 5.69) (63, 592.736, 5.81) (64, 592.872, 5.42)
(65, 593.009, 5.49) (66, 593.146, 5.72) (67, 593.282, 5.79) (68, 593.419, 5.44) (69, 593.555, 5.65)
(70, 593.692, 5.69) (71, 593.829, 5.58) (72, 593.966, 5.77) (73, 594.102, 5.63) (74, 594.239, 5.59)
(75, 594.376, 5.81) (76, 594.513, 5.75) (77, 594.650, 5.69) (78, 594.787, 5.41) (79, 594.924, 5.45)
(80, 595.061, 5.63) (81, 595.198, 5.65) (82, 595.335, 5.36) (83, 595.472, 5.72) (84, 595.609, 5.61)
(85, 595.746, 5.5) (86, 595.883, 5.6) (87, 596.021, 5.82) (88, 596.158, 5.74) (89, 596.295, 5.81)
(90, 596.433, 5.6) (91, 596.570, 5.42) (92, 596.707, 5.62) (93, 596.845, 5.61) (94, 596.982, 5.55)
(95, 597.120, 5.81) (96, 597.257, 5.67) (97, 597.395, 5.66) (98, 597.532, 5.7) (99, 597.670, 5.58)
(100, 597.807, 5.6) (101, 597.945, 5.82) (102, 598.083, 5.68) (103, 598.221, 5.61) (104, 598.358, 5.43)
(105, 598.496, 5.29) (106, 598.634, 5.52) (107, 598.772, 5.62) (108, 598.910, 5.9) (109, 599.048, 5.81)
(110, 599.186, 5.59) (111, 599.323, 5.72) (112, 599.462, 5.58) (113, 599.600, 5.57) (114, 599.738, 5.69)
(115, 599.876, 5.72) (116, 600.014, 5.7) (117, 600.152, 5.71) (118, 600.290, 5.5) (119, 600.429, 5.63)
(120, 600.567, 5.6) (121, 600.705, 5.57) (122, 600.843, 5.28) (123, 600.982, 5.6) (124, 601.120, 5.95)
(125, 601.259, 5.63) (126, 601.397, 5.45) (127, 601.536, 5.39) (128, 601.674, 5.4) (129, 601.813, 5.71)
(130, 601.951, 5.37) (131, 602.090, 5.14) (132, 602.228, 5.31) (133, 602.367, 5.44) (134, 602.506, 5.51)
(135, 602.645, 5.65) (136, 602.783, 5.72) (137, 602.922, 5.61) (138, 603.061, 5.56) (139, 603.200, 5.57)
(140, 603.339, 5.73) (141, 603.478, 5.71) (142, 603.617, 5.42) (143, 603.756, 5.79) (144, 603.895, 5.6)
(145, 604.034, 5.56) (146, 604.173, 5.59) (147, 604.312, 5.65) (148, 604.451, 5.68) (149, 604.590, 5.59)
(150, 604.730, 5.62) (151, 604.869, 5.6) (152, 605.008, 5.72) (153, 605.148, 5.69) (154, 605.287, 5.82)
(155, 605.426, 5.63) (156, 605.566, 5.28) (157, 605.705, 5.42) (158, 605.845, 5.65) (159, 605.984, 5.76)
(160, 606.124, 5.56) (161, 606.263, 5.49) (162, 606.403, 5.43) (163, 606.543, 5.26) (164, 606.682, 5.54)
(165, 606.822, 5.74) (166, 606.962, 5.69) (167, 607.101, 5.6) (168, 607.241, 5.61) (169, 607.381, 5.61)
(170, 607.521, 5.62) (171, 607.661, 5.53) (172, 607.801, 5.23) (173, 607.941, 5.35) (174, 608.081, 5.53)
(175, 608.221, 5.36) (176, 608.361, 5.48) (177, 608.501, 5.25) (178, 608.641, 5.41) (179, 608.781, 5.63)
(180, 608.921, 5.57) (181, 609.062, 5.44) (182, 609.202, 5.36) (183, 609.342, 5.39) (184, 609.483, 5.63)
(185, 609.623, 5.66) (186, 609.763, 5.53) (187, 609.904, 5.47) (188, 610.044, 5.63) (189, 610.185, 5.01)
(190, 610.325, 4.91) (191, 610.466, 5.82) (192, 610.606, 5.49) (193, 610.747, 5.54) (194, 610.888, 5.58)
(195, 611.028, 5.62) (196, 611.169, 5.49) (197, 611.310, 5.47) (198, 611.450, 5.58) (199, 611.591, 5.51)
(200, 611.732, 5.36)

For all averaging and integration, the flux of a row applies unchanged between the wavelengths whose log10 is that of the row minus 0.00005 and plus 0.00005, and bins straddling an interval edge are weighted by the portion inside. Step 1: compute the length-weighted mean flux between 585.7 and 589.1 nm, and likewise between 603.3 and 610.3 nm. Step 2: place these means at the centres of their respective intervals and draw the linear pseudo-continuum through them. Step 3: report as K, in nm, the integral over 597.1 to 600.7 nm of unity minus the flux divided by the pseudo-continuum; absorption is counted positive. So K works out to -0.06 nm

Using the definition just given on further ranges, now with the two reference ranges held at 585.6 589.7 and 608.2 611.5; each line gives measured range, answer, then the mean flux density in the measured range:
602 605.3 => -0.08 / 5.59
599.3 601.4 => -0.06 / 5.62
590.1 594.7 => -0.18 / 5.66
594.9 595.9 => -0.02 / 5.57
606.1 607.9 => -0.02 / 5.53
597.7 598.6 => -0.02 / 5.57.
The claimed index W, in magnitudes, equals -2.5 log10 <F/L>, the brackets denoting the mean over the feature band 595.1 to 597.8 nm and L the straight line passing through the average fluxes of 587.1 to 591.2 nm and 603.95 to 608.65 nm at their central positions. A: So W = -0.03 mag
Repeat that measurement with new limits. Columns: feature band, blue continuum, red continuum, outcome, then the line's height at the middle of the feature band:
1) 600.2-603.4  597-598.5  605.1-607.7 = 0.01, 5.61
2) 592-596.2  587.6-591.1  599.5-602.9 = -0.04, 5.44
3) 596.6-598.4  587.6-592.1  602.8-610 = -0.03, 5.48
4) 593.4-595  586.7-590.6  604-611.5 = -0.03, 5.46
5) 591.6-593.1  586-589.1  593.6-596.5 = -0.01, 5.61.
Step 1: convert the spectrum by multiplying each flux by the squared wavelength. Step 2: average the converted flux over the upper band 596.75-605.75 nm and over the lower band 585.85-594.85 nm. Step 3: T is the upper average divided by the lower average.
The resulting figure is 1.0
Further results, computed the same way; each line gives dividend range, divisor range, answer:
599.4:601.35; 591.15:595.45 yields 1.02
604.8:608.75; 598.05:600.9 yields 1.01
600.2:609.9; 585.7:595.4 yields 1.05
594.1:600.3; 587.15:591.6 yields 1.07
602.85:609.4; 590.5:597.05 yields 1.03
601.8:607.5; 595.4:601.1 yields 1.01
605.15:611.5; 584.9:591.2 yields 1.07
